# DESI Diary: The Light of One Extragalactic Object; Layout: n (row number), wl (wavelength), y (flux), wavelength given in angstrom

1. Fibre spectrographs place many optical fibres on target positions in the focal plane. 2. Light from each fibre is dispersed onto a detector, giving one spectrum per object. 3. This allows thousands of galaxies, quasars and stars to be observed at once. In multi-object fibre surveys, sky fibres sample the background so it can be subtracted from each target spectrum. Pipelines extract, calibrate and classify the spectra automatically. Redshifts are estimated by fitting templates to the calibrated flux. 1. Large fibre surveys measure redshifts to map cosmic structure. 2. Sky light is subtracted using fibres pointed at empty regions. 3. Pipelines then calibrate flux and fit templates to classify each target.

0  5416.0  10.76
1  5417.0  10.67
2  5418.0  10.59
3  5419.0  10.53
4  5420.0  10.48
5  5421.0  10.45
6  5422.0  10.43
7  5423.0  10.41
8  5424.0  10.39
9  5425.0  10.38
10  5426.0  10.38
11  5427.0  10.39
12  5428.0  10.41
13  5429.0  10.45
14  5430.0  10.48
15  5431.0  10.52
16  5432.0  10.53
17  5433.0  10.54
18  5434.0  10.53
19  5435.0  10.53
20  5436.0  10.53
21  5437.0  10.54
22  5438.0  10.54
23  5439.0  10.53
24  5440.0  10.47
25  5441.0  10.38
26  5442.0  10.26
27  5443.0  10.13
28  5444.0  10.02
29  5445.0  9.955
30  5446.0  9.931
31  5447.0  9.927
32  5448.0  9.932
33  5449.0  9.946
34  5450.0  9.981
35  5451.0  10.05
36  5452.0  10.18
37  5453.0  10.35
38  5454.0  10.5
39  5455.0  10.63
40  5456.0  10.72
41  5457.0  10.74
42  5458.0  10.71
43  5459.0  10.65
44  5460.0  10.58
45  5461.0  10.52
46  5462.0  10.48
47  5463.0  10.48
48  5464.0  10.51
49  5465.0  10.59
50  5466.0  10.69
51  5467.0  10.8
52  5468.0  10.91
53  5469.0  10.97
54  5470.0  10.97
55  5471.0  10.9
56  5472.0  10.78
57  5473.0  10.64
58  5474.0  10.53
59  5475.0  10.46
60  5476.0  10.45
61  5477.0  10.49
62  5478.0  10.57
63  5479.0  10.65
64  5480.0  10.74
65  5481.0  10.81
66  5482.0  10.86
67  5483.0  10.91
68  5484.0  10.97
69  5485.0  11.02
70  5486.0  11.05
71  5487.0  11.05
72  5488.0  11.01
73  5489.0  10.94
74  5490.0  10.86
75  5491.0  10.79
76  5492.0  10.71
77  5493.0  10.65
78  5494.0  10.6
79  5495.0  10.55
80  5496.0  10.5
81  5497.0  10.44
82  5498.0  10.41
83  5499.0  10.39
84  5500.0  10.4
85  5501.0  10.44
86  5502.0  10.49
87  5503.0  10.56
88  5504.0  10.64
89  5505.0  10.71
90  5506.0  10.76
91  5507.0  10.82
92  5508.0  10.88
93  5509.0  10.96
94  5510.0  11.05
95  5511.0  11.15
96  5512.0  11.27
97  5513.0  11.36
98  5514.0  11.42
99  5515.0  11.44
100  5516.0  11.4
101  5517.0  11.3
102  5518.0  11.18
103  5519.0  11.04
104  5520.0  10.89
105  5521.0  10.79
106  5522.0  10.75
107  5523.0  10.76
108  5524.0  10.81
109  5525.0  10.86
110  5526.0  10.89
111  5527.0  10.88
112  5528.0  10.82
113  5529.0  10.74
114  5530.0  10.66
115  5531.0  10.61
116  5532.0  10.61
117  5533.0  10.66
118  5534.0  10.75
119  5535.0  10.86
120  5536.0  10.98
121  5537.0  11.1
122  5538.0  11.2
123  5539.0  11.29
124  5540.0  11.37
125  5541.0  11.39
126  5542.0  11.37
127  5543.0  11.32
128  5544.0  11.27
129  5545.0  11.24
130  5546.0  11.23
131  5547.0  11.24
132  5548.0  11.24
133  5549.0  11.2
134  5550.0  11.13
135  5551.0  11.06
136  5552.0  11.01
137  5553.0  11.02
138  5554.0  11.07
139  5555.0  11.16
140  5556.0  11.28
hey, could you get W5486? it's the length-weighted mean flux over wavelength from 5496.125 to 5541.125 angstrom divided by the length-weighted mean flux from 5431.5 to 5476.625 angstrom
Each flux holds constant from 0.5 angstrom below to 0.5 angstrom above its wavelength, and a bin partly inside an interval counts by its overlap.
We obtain 1.04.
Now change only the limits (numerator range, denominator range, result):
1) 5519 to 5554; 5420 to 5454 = 1.07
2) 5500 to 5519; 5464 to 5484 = 1.02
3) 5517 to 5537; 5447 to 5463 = 1.04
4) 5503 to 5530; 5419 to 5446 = 1.05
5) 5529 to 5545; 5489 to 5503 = 1.04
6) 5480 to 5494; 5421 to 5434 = 1.04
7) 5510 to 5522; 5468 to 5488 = 1.04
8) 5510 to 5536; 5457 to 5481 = 1.03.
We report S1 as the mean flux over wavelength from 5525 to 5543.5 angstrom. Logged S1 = 11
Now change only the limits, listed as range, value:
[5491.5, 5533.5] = 10.8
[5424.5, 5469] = 10.4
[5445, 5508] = 10.6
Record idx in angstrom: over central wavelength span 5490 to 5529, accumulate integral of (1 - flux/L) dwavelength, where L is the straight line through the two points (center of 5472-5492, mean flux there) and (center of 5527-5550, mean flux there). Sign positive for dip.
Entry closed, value 0.3 angstrom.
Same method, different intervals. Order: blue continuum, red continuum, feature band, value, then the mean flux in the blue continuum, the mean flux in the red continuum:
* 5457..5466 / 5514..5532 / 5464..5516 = -0.20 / 10.6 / 10.9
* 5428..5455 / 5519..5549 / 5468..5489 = -0.43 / 10.3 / 11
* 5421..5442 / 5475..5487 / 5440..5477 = 0.63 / 10.5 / 10.8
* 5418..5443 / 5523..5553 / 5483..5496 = -0.09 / 10.5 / 11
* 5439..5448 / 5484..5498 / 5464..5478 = -0.25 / 10.1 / 10.8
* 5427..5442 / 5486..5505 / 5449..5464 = 0.13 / 10.5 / 10.6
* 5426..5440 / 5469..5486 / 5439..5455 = 0.63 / 10.5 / 10.8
